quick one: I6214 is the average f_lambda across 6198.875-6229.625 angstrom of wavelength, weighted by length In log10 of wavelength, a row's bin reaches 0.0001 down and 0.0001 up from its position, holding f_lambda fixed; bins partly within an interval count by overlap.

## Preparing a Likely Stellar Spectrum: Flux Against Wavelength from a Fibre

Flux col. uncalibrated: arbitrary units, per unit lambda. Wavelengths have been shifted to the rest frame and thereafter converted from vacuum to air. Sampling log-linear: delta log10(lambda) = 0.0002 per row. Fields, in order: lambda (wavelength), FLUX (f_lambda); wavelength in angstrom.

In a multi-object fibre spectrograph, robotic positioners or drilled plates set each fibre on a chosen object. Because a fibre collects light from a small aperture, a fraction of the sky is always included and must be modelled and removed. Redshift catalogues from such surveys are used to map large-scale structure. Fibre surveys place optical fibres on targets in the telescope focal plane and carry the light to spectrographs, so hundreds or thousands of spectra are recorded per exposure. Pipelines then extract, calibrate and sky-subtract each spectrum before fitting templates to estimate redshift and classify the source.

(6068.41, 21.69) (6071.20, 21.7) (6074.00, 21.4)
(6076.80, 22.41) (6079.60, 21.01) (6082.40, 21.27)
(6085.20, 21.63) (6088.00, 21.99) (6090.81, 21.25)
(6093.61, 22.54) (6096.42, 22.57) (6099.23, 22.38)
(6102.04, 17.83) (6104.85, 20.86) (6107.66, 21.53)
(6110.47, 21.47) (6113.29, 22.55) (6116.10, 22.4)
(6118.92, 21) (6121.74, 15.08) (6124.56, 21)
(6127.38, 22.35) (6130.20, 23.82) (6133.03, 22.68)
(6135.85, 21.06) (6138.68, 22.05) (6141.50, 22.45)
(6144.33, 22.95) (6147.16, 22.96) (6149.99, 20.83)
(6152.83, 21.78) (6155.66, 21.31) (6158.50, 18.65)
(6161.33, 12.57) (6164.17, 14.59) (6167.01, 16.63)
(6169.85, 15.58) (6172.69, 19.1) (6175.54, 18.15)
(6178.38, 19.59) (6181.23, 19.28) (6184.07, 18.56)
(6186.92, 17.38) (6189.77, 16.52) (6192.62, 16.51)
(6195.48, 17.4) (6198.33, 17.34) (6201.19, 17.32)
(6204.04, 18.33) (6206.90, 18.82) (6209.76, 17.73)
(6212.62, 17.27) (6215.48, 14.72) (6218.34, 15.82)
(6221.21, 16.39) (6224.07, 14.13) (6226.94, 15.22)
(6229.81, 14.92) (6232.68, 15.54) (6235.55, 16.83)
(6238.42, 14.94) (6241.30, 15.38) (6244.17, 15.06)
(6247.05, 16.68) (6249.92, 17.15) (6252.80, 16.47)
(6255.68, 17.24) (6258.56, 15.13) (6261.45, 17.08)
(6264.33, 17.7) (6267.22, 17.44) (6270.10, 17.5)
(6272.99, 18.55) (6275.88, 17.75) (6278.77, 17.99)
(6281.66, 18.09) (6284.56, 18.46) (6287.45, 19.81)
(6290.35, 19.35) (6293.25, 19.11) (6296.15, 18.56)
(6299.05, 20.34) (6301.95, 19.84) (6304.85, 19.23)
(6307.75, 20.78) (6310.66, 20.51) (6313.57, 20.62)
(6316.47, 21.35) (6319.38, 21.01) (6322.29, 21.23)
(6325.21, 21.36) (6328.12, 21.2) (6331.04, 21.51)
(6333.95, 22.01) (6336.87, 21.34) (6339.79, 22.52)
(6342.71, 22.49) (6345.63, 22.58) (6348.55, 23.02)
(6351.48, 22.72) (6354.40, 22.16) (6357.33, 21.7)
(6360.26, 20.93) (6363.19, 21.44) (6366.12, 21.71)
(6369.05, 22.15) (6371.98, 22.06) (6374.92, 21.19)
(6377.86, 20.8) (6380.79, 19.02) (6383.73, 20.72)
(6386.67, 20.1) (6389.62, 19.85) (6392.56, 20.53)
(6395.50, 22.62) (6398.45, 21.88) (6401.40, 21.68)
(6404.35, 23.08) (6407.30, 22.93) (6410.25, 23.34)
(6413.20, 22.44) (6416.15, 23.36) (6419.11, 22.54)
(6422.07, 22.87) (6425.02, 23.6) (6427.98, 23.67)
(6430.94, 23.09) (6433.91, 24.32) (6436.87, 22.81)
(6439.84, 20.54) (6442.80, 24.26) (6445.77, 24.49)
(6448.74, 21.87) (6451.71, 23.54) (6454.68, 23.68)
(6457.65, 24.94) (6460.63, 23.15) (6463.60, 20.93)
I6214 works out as 16.5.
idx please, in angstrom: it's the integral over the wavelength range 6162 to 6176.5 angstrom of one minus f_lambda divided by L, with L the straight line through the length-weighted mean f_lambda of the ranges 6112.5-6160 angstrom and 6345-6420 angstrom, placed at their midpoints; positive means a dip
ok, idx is 3.3 angstrom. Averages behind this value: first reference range 21.4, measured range 16.5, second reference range 21.8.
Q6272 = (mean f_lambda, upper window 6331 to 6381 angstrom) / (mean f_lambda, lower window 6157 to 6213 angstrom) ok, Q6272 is 1.26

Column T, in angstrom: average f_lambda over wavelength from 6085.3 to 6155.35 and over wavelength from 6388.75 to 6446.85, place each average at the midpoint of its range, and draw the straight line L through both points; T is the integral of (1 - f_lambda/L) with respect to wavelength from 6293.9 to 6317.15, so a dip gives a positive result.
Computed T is 2.3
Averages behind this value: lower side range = 21.6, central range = 20.1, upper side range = 22.7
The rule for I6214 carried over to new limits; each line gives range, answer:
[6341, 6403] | 21.5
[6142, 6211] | 18.4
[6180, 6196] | 17.6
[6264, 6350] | 20.1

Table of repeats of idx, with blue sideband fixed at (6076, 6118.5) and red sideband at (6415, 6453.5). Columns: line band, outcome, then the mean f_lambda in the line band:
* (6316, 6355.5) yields 1.36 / 21.9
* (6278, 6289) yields 1.87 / 18.6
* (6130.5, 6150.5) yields -0.49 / 22.3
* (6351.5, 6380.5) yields 1.66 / 21.5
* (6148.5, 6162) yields 1.50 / 19.4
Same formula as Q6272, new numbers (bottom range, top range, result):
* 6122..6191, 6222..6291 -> 0.86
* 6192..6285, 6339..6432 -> 1.32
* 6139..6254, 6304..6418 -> 1.23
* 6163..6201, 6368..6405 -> 1.21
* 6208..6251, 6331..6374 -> 1.39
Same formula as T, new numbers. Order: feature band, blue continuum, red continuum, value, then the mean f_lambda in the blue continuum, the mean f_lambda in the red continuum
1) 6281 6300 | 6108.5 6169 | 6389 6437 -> 2.25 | 20.4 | 22.7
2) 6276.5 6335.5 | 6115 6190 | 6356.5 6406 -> 1.86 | 19.7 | 21.3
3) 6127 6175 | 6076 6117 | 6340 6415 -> 3.57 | 21.6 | 21.7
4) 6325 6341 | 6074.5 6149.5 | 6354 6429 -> 0.09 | 21.6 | 21.8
